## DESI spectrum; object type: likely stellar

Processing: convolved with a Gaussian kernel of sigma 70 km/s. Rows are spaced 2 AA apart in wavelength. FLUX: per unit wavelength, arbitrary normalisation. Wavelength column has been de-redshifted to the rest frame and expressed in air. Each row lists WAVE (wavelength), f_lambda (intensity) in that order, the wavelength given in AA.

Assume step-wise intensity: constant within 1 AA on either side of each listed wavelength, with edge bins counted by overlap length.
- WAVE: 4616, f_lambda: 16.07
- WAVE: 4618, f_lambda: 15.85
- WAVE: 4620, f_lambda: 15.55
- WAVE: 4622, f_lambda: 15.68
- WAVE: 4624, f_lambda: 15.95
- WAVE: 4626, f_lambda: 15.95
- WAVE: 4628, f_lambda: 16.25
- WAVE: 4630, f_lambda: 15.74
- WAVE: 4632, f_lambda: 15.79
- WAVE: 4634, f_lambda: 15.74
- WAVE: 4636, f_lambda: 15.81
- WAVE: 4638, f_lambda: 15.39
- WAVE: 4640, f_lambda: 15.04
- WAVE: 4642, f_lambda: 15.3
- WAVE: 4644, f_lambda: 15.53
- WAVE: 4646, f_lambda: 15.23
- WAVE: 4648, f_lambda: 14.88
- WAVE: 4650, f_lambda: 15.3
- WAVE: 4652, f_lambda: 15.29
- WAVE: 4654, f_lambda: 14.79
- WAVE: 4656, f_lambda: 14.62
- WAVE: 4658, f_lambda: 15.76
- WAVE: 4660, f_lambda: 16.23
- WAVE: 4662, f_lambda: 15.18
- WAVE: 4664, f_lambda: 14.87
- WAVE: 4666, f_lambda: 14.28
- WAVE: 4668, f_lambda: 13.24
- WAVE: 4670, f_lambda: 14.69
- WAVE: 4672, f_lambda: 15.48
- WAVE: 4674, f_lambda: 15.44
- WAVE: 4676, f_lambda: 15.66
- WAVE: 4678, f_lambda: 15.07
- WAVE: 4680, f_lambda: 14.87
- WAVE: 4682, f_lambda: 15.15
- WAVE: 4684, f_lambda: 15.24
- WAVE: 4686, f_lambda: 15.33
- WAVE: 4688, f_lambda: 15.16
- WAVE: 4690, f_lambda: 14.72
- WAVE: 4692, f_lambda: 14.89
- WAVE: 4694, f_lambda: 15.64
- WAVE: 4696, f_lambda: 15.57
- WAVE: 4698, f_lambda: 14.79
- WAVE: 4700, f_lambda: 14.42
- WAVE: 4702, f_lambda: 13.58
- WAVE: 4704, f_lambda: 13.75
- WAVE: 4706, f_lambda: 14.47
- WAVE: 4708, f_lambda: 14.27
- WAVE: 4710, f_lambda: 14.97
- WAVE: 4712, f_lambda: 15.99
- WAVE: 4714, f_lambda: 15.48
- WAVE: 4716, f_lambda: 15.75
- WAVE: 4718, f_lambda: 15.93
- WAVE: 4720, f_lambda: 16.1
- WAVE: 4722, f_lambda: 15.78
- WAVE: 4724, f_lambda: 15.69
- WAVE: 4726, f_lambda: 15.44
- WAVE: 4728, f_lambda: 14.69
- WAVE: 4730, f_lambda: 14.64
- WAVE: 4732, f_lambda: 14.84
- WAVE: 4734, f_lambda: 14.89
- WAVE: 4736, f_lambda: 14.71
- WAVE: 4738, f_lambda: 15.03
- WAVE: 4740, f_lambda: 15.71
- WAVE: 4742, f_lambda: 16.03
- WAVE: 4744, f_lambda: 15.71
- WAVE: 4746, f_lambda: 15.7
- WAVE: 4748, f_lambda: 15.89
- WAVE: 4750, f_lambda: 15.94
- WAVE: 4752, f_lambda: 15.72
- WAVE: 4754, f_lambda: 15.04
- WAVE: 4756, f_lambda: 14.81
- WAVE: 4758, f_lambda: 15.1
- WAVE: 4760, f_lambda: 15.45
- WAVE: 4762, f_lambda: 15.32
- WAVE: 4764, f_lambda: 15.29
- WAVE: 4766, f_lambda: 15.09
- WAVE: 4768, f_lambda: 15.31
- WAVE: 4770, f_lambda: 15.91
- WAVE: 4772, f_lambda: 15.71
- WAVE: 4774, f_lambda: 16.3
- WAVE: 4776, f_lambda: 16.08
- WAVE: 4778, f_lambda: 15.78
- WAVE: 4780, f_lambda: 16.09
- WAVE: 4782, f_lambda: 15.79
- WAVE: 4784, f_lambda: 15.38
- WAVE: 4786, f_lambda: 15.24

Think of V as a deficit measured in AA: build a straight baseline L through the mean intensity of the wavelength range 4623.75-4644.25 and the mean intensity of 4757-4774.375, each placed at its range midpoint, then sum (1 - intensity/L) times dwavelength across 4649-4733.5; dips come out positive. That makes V 2.8 AA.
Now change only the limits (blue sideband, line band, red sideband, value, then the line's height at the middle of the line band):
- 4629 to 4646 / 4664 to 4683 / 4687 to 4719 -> 0.4 AA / 15.2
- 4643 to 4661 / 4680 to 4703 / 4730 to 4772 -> 0.6 AA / 15.3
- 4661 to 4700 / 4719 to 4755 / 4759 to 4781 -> 0.0 AA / 15.4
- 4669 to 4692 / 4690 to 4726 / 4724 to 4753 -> 0.3 AA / 15.3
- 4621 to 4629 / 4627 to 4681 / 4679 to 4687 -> 1.1 AA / 15.6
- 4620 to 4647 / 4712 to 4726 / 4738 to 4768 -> -0.2 AA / 15.5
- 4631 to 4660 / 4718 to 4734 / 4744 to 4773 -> 0.1 AA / 15.4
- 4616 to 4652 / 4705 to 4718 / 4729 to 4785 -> 0.3 AA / 15.5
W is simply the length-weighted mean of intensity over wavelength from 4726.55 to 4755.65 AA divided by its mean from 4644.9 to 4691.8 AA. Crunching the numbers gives 1.02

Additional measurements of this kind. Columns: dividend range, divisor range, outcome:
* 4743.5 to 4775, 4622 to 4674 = 1.01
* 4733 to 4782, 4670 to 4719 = 1.03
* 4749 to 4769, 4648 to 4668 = 1.02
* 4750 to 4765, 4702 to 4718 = 1.02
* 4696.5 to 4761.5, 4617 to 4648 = 0.97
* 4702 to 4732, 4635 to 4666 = 0.99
